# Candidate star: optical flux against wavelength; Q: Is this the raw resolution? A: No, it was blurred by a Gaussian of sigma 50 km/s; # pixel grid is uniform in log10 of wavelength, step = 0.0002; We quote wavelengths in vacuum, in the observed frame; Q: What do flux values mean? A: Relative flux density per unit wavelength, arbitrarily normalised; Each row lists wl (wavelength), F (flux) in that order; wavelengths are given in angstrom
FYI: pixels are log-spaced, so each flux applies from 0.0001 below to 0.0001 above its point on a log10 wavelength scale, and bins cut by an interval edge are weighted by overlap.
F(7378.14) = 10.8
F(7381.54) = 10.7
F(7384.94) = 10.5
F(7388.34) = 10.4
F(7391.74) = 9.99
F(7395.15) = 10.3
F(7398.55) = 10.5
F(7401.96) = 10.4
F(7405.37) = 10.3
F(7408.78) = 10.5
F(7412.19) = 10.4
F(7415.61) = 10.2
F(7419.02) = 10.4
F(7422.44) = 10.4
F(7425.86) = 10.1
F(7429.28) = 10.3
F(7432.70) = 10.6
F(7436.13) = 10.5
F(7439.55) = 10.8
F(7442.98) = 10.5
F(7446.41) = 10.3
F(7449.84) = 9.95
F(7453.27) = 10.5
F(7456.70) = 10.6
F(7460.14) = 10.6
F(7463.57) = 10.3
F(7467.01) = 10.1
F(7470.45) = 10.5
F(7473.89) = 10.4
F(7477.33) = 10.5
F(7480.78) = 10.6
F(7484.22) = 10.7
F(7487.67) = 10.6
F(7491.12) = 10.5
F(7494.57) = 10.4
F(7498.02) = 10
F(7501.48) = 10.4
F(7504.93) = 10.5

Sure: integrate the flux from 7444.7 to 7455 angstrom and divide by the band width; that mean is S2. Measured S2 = 10.3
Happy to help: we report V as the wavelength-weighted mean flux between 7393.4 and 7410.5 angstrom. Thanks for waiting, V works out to 10.4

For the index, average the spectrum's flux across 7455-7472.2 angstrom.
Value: 10.4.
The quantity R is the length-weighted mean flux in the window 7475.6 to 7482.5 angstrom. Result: 10.5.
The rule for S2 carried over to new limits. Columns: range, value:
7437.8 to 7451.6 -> 10.4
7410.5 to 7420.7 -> 10.3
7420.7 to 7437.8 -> 10.4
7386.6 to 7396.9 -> 10.2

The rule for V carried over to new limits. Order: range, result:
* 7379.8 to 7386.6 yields 10.6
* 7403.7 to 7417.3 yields 10.3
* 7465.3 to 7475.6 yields 10.3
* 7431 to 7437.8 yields 10.5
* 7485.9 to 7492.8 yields 10.5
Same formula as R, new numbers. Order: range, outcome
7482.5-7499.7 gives 10.4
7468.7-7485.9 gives 10.5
